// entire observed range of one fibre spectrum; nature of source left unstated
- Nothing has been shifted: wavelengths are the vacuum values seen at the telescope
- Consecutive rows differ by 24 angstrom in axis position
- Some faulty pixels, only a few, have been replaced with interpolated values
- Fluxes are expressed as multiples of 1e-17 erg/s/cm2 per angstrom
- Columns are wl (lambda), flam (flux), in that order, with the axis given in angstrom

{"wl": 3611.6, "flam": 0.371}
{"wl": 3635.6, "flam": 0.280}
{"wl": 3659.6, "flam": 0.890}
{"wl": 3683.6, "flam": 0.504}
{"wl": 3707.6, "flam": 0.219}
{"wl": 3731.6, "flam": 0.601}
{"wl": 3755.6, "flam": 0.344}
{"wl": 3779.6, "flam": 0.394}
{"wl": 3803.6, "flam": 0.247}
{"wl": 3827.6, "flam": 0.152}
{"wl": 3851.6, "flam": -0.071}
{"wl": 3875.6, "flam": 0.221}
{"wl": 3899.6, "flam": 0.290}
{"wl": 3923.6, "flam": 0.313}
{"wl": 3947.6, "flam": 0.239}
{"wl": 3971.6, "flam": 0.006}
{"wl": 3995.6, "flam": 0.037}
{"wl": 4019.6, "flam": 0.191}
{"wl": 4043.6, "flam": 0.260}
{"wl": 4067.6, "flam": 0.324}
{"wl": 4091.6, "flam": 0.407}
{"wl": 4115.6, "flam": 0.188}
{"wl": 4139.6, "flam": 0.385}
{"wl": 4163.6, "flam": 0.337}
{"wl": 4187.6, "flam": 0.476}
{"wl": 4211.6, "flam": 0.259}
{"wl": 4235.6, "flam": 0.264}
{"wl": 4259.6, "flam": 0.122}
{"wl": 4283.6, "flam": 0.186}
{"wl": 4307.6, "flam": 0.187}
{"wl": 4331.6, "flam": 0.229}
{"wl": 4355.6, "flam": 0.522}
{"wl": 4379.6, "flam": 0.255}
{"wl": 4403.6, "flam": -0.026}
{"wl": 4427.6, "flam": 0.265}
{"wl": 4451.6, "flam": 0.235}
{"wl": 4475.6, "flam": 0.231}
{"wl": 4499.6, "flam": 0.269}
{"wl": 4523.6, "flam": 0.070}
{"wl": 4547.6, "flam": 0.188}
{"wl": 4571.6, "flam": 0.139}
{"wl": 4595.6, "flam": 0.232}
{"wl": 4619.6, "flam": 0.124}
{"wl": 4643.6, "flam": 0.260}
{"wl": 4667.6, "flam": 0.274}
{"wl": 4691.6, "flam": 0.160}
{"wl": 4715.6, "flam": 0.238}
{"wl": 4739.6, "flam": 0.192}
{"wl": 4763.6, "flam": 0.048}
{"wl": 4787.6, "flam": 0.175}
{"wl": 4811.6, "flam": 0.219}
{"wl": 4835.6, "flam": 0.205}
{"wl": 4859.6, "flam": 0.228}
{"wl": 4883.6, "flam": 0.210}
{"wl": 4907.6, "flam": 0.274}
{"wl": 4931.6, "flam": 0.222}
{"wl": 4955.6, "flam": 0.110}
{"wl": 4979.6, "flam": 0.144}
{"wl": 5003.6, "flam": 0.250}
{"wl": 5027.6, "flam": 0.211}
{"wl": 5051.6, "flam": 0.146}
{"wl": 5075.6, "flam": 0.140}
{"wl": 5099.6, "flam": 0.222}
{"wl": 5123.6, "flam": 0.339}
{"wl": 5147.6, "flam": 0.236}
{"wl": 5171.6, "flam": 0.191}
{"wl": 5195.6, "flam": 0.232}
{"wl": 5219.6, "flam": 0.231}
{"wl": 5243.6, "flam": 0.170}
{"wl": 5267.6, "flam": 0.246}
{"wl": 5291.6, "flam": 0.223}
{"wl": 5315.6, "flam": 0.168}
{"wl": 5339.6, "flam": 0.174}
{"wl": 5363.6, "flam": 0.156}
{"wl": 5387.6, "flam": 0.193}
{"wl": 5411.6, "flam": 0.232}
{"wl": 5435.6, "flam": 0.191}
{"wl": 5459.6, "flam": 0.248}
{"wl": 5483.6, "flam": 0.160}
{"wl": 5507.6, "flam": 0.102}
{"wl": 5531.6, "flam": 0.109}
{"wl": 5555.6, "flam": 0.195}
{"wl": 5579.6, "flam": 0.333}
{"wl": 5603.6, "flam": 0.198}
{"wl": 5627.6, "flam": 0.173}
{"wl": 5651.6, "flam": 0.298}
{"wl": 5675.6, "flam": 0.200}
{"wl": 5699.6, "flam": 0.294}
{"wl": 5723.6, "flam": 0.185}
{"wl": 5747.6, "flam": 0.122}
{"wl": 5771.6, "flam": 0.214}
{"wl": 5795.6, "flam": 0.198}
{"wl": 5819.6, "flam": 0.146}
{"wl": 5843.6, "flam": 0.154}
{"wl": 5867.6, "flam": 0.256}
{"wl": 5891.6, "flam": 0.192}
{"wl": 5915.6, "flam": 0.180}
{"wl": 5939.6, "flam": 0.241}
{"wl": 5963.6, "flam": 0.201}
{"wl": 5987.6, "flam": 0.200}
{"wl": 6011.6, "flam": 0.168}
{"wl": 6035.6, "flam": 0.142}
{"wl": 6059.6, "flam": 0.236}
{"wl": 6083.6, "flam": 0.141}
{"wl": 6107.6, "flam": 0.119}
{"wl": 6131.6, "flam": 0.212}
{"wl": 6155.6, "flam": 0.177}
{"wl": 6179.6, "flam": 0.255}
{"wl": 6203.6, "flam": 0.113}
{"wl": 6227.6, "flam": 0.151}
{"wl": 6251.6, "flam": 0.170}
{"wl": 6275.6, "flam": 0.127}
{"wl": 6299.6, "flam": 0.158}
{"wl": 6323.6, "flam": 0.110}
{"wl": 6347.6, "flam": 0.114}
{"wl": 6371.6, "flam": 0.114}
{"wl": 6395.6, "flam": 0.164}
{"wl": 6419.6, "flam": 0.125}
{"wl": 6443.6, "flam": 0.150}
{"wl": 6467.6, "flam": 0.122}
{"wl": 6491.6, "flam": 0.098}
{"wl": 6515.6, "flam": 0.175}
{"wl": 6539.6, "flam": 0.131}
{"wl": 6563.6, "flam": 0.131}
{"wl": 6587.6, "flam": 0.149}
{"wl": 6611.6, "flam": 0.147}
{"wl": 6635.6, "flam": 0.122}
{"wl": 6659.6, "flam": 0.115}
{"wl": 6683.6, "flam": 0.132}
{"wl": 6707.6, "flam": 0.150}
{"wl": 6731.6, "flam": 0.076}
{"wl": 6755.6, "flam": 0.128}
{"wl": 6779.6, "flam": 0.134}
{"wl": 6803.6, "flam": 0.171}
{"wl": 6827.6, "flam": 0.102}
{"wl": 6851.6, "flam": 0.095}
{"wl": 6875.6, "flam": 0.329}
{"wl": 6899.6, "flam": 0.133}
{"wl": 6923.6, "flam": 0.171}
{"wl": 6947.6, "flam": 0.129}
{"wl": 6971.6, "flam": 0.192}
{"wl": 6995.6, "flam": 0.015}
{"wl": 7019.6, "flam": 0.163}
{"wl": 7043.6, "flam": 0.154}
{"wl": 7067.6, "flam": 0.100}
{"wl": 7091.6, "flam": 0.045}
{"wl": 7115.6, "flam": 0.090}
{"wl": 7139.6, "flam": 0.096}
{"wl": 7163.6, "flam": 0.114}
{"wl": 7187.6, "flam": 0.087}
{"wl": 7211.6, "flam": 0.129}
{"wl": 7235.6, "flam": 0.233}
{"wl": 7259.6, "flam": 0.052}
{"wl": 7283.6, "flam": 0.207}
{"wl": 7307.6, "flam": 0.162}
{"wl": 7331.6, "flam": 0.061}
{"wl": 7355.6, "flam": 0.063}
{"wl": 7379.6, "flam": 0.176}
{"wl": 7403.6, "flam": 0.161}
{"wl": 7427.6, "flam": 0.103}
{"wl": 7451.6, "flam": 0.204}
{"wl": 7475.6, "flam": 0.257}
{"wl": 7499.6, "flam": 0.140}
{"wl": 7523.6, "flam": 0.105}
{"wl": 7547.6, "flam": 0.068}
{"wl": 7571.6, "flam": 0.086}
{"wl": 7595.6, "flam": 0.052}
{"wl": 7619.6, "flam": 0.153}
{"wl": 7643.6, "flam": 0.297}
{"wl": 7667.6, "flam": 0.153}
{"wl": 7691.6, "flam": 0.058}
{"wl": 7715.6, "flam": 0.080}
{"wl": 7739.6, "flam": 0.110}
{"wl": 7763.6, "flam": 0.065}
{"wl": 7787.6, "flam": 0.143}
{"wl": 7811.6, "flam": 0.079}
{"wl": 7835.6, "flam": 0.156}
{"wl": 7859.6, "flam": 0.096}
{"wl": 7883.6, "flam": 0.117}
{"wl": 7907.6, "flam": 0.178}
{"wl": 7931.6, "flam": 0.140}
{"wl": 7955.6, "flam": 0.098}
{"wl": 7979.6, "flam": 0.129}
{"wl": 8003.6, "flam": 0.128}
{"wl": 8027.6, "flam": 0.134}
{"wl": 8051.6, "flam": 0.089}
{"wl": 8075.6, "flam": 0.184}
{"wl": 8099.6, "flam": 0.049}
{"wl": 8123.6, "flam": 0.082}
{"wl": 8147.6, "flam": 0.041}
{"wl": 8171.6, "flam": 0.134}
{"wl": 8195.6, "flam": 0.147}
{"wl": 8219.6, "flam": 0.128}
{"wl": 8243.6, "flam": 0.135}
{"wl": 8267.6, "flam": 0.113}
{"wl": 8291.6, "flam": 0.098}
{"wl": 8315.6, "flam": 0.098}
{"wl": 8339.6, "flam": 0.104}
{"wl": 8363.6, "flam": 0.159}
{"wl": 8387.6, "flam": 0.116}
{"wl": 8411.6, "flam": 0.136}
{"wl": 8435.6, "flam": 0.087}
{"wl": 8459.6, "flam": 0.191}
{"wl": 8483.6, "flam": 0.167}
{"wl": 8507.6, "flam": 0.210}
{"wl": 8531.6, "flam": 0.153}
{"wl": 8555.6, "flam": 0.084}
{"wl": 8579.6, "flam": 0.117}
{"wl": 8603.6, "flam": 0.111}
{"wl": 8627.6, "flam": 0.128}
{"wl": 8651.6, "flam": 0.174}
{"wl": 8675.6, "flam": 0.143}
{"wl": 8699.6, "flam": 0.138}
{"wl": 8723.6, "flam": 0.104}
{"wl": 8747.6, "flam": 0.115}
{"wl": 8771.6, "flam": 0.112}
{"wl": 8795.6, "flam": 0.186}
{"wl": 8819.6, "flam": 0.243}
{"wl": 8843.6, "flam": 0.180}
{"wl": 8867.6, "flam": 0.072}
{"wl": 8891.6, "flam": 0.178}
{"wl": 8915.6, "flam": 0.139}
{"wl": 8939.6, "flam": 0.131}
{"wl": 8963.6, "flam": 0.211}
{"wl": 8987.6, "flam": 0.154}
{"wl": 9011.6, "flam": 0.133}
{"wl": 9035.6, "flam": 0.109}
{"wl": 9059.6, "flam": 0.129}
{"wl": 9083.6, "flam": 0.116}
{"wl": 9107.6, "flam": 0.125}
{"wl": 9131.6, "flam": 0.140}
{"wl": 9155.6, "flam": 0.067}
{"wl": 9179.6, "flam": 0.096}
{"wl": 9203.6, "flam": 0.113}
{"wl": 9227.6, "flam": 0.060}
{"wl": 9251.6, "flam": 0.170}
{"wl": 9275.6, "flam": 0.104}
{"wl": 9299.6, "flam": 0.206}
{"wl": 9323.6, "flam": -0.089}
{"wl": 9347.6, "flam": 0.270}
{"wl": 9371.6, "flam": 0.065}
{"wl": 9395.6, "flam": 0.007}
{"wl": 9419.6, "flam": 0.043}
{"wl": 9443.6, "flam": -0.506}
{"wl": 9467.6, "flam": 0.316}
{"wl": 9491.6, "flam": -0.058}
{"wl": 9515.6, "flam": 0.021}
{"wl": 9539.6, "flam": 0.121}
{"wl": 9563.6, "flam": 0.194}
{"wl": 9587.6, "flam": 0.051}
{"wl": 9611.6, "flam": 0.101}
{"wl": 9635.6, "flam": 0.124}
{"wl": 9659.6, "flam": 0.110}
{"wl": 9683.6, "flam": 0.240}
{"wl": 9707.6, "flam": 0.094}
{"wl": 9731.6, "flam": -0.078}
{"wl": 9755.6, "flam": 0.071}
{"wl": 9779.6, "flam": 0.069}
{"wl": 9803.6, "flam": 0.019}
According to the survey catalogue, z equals 1.047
